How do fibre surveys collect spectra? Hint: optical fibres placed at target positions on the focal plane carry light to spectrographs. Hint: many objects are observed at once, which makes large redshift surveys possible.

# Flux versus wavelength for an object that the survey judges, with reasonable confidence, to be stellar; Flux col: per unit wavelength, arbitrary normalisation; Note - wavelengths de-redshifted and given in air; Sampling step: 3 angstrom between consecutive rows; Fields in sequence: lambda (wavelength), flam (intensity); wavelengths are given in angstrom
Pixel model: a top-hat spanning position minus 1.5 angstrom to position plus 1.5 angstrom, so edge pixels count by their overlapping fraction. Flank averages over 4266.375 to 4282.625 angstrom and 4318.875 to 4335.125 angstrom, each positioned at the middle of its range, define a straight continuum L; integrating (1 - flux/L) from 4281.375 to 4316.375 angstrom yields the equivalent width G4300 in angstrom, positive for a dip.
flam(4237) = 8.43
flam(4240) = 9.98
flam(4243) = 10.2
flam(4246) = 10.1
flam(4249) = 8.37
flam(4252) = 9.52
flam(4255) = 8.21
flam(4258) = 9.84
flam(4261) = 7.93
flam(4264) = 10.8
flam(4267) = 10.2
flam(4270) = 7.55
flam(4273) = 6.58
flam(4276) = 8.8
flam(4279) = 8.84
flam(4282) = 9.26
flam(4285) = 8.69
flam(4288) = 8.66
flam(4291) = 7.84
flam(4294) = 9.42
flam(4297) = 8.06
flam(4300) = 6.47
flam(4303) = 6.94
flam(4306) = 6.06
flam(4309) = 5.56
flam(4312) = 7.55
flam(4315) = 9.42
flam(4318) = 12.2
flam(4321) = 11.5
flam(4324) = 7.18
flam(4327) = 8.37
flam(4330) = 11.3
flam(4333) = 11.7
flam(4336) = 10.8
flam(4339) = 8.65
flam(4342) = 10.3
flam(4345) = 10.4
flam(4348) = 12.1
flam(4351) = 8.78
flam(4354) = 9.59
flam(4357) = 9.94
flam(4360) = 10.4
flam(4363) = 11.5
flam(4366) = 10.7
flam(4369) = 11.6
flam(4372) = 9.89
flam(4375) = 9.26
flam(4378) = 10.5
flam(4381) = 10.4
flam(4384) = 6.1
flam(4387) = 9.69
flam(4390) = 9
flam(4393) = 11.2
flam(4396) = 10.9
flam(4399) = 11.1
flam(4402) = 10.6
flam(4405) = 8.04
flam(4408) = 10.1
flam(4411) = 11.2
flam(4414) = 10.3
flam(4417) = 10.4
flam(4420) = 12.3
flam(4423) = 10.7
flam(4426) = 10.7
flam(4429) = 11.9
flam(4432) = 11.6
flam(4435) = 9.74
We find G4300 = 5.3 angstrom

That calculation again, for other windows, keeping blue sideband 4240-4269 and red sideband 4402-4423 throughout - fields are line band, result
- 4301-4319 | 3.7 angstrom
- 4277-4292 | 1.5 angstrom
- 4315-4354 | -1.0 angstrom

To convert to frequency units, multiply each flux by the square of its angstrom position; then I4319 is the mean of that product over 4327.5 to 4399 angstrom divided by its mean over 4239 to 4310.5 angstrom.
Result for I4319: 1.25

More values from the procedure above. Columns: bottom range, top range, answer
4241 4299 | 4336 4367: 1.20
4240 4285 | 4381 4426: 1.20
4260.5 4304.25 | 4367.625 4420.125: 1.26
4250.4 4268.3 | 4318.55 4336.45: 1.12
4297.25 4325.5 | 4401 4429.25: 1.37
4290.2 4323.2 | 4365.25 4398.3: 1.25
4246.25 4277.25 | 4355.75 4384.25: 1.21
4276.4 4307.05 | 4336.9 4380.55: 1.31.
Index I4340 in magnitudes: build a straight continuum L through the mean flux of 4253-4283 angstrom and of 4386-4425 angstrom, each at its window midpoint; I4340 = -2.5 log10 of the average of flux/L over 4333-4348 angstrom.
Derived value -0.08 mag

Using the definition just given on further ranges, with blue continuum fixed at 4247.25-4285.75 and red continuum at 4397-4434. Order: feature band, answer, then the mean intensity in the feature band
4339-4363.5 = -0.03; 10.2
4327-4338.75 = -0.10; 10.6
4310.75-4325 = -0.02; 9.69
